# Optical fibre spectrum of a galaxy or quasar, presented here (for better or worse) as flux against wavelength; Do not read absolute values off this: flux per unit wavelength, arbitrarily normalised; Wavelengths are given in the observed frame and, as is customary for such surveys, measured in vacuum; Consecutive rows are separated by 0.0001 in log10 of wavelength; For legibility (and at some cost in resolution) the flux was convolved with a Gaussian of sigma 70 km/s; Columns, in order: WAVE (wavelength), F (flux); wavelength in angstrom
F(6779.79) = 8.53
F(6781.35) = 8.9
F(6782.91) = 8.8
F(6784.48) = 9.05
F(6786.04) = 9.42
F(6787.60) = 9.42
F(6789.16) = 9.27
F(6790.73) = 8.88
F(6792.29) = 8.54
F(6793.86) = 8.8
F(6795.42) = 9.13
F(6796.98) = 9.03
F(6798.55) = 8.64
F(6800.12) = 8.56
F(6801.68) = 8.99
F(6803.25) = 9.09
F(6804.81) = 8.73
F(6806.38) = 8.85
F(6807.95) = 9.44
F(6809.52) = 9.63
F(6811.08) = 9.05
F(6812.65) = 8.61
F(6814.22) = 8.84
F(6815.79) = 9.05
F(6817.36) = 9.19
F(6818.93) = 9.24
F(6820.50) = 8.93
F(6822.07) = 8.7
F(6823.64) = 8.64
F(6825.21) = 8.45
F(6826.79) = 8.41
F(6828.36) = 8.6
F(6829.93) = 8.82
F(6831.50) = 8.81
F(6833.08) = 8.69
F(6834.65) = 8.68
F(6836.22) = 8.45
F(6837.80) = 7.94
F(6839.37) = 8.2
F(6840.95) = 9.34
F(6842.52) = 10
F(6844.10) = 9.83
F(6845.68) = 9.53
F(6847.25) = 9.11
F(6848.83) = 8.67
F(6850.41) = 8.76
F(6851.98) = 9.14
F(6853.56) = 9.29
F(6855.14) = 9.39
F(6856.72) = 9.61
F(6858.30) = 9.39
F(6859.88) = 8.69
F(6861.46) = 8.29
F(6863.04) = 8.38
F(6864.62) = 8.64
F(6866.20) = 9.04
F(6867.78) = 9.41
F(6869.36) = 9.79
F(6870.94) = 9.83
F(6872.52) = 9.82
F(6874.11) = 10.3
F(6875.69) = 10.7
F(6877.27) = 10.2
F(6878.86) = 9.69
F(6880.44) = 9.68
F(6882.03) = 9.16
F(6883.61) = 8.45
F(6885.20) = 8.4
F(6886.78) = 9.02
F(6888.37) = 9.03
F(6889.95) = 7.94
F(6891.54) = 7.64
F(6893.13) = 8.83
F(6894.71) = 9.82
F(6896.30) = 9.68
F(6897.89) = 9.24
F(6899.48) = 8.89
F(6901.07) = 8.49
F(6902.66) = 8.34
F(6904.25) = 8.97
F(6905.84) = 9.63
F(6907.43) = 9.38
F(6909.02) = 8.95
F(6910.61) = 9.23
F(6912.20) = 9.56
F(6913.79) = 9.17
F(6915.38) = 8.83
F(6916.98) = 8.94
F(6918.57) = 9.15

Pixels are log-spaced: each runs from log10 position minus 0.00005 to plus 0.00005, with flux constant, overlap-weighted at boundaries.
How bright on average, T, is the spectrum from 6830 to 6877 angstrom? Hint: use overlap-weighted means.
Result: 9.17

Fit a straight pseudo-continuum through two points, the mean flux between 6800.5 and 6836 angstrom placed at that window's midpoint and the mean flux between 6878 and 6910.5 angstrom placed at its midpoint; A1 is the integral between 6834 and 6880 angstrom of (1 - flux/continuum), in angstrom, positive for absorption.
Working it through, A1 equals -1.7 angstrom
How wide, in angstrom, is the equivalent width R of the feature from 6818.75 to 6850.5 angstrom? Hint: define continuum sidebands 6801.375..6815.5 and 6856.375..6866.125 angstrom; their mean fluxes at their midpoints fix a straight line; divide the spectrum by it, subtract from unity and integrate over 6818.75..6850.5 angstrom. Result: 0.28 angstrom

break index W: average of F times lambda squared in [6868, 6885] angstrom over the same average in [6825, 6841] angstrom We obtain 1.15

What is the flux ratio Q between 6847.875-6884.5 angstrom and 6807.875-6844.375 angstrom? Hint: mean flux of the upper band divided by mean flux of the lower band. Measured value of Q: 1.0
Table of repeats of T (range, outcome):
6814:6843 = 8.77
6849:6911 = 9.15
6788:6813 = 8.97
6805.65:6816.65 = 9.07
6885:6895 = 8.63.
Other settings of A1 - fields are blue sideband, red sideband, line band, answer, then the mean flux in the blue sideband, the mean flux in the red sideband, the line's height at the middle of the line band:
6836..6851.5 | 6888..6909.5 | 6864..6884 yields -1.5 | 9.01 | 8.91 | 8.96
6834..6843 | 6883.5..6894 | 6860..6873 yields -0.8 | 8.73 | 8.49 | 8.6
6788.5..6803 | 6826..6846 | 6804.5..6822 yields -0.4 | 8.87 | 8.85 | 8.86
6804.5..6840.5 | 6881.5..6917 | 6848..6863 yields -0.2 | 8.78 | 8.94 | 8.85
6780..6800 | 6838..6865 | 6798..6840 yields 1.0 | 8.96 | 9.06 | 9.01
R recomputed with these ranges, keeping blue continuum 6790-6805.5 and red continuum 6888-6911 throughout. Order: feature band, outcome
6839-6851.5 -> -0.46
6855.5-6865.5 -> 0.04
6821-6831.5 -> 0.28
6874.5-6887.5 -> -0.77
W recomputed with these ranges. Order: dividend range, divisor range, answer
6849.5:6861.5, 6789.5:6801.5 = 1.05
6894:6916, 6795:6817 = 1.05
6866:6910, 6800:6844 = 1.06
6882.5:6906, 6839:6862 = 0.97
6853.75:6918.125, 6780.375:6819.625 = 1.04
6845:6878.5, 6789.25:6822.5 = 1.06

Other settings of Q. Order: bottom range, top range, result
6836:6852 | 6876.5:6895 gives 1.00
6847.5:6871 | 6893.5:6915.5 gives 1.01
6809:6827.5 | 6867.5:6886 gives 1.08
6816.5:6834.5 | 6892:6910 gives 1.04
